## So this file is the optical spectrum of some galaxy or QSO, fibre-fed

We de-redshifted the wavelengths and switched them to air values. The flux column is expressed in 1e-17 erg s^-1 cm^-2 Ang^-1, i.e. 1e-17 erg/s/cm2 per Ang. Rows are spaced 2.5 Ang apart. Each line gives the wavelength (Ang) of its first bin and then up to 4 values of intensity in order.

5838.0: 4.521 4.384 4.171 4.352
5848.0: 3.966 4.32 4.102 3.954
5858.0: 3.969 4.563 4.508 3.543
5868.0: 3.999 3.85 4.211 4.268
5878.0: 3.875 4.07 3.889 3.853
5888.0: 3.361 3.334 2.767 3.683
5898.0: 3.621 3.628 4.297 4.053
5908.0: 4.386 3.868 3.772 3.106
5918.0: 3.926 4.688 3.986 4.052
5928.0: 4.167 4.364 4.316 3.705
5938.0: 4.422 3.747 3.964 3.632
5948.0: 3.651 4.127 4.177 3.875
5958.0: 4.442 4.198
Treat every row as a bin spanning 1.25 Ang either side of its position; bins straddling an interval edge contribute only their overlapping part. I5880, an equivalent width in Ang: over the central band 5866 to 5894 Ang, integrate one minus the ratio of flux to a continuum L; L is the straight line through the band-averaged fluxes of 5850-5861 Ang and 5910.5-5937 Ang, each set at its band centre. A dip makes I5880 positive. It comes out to 2.2 Ang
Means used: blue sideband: 4.15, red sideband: 4.01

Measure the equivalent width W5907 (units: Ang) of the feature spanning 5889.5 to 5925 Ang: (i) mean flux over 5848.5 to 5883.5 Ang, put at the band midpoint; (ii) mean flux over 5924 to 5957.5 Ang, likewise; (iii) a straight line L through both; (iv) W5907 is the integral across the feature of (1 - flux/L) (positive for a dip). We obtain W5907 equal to 2.2 Ang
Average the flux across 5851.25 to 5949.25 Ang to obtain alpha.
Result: 3.93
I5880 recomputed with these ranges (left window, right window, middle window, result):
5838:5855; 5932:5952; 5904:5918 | 0.6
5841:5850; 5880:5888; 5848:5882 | -0.7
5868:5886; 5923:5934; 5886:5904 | 2.4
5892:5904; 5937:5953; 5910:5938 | -1.7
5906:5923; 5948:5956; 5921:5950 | -0.2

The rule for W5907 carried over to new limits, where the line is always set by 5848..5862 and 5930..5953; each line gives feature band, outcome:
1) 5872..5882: 0.06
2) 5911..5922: 0.45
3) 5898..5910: 0.11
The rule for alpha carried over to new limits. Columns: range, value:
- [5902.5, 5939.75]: 4.06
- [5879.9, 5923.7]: 3.79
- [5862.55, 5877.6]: 4.03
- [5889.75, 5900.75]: 3.39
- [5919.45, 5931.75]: 4.24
